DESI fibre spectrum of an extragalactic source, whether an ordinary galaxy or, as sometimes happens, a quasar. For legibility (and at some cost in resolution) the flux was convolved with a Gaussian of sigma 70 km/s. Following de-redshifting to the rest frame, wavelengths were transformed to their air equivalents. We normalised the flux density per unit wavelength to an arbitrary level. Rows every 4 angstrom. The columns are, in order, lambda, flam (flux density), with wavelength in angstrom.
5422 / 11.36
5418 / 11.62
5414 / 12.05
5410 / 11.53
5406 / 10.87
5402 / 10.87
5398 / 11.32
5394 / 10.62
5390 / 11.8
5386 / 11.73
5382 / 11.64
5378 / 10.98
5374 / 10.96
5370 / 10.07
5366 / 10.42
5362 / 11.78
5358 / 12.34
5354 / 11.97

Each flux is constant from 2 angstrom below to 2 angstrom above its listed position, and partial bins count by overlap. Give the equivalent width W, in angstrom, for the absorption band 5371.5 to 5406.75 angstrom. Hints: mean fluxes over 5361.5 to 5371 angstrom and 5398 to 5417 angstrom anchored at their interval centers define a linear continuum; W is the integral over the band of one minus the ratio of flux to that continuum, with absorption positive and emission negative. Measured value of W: -0.5 angstrom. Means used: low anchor 10.7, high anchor 11.3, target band 11.2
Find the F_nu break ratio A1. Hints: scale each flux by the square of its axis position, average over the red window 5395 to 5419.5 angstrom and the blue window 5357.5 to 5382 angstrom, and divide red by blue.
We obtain 1.0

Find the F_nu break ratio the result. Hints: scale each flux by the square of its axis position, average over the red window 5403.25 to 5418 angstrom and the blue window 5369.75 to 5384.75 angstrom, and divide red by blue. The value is 1.1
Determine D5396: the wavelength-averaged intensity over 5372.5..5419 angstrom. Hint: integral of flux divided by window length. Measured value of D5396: 11.3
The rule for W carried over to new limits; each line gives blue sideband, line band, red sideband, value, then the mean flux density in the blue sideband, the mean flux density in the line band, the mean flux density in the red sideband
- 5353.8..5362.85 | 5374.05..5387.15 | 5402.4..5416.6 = 0.48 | 12.1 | 11.4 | 11.4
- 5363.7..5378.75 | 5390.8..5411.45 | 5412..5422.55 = 0.46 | 10.6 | 11.1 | 11.7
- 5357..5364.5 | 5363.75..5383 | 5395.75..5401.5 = 1.45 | 11.9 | 10.8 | 11.2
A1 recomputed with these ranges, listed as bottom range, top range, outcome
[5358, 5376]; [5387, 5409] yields 1.03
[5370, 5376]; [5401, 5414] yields 1.07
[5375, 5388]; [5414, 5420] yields 1.04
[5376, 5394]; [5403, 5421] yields 1.01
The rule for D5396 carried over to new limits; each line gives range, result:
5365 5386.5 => 10.9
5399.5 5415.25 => 11.3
